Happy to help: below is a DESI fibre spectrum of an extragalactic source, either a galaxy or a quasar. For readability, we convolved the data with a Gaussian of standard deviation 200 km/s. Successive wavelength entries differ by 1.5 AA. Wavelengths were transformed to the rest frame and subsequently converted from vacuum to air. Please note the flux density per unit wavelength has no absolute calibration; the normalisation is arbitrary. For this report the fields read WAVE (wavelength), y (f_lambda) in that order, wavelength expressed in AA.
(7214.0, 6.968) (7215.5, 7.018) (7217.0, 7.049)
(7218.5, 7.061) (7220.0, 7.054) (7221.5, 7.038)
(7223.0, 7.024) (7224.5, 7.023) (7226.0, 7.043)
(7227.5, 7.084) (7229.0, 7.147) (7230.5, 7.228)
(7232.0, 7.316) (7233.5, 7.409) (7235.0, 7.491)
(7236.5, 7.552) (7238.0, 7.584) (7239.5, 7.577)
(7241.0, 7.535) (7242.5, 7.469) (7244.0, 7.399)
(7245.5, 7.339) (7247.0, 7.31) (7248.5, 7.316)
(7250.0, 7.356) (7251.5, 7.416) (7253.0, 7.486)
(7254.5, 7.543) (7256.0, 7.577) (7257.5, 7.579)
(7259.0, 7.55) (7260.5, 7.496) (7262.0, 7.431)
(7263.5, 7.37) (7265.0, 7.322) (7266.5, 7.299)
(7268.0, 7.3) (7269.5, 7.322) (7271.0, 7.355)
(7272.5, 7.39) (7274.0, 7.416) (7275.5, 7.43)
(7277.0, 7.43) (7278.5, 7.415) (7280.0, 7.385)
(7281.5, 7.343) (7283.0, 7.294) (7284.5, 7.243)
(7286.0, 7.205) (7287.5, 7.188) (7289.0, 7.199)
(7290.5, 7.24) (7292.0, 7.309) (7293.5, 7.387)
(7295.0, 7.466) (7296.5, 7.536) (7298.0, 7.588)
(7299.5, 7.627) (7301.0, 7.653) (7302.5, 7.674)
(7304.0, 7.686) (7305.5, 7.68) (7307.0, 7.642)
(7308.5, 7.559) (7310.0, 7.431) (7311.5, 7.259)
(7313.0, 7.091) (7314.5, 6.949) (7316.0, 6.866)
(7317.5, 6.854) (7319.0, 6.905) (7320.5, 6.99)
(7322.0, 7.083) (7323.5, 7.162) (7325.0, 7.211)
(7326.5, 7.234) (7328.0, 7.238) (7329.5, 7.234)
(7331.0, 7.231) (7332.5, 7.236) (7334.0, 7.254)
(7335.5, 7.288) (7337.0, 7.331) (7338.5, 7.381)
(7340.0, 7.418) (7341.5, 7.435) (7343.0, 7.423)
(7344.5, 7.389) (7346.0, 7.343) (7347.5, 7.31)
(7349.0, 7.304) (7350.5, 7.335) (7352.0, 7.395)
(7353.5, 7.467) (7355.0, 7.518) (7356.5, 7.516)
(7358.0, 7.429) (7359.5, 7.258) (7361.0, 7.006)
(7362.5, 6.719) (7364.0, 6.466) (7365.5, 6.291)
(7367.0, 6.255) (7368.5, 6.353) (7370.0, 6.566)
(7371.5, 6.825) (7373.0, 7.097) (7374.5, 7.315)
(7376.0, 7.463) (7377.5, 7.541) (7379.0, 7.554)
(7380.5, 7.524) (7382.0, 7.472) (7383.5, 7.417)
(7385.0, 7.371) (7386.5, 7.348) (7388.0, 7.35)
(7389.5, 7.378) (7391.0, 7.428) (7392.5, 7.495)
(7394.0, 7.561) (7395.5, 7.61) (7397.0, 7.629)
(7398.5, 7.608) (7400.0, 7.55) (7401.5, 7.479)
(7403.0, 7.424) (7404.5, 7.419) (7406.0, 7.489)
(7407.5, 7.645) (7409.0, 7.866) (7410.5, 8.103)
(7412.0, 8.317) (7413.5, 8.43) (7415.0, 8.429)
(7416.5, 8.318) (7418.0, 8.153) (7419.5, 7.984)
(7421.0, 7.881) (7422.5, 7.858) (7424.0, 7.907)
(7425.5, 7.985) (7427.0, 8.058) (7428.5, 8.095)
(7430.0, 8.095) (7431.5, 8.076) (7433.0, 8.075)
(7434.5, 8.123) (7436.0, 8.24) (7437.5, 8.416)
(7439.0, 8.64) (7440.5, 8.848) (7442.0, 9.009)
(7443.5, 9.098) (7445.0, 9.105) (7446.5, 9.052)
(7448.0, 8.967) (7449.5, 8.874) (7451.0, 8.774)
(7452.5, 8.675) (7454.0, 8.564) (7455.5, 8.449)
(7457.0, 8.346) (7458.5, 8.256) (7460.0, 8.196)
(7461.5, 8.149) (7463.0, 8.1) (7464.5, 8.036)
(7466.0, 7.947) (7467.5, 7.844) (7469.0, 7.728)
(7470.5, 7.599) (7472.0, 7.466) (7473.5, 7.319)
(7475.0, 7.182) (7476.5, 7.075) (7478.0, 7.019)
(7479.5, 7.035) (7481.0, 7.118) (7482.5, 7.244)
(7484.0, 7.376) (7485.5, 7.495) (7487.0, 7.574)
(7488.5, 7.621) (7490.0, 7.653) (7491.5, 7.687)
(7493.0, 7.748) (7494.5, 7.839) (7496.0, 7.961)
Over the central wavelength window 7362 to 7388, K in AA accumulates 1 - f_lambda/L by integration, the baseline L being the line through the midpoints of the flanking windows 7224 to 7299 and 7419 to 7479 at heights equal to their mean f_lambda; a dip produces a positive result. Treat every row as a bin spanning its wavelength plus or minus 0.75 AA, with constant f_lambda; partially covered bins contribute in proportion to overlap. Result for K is 2.7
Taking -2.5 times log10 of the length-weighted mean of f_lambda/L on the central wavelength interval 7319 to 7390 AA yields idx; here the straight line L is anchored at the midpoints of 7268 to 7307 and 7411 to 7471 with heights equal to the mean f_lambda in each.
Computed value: 0.09 mag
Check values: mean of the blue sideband 7.42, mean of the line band 7.2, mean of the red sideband 8.32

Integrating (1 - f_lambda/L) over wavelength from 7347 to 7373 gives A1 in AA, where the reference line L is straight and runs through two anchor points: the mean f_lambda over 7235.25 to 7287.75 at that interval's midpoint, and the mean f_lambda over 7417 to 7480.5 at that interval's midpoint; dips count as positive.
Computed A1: 2.65 AA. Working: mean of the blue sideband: 7.41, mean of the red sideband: 8.15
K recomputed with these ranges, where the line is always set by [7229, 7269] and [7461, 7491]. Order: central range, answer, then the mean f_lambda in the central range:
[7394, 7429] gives -1.7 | 7.87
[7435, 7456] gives -3.5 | 8.76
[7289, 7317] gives 0.1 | 7.41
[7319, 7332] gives 0.5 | 7.16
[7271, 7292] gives 0.3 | 7.32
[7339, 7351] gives 0.2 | 7.37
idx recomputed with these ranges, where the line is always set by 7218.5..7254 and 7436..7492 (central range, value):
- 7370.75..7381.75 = 0.06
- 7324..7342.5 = 0.05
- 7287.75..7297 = 0.02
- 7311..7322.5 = 0.09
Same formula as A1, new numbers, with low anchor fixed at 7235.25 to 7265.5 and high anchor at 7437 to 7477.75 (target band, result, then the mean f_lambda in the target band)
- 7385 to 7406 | 1.4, 7.48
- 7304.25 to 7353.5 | 3.1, 7.27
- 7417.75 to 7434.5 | 0.3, 8.02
